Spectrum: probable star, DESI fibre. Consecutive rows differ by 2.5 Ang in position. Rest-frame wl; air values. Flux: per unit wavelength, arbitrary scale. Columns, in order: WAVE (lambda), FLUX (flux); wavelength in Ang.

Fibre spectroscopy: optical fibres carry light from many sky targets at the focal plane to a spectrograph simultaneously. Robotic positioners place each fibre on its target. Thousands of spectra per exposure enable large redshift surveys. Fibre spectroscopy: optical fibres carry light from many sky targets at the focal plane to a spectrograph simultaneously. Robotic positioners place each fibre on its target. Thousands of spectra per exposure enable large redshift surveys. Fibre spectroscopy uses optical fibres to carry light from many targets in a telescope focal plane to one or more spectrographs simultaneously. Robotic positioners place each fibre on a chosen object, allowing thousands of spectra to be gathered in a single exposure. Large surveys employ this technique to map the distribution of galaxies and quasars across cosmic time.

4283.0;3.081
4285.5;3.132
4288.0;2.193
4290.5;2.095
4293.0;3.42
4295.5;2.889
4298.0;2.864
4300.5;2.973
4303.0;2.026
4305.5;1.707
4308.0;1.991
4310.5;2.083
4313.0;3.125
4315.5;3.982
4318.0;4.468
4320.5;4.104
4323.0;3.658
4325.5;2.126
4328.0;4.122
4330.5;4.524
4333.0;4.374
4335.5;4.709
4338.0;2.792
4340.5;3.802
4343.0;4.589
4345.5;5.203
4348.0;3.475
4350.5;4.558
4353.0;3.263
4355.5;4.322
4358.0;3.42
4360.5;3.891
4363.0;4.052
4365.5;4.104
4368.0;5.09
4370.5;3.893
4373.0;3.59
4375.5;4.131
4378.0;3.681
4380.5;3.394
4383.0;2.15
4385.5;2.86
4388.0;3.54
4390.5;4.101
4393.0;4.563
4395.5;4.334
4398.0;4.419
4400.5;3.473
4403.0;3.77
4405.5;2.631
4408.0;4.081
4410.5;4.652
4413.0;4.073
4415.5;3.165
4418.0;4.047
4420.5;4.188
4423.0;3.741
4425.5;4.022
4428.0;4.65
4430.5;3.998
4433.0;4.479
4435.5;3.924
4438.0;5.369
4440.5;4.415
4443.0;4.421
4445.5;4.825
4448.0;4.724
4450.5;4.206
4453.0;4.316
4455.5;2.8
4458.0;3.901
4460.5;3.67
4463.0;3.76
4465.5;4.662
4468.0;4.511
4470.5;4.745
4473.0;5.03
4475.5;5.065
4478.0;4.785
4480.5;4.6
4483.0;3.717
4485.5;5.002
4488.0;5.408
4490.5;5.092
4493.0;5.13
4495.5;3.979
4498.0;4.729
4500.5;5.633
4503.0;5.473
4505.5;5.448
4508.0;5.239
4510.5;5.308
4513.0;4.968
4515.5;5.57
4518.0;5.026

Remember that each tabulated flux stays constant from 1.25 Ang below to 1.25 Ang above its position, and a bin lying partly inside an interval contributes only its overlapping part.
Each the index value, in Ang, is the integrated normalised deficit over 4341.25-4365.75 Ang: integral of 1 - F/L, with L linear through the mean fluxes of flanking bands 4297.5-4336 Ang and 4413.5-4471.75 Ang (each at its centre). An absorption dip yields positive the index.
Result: -3.7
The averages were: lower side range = 3.28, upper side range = 4.2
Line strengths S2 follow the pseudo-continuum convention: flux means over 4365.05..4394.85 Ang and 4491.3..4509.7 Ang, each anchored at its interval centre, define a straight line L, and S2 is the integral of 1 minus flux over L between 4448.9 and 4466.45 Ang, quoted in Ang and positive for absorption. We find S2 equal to 2.72 Ang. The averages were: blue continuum 3.76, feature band 3.91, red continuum 5.1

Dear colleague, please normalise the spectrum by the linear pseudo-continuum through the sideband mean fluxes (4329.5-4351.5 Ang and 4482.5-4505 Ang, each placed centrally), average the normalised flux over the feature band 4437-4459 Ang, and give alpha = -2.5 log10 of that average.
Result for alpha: 0.10 mag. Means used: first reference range 4.22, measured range 4.32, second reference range 4.96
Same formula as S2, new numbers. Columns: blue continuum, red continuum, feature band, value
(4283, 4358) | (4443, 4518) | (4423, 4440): -0.2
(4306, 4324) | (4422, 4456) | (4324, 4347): -3.8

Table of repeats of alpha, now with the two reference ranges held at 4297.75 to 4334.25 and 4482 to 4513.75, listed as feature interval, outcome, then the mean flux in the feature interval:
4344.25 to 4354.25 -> -0.16 mag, 4.12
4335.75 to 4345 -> -0.14 mag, 3.95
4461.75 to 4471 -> 0.08 mag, 4.39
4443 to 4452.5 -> 0.00 mag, 4.54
